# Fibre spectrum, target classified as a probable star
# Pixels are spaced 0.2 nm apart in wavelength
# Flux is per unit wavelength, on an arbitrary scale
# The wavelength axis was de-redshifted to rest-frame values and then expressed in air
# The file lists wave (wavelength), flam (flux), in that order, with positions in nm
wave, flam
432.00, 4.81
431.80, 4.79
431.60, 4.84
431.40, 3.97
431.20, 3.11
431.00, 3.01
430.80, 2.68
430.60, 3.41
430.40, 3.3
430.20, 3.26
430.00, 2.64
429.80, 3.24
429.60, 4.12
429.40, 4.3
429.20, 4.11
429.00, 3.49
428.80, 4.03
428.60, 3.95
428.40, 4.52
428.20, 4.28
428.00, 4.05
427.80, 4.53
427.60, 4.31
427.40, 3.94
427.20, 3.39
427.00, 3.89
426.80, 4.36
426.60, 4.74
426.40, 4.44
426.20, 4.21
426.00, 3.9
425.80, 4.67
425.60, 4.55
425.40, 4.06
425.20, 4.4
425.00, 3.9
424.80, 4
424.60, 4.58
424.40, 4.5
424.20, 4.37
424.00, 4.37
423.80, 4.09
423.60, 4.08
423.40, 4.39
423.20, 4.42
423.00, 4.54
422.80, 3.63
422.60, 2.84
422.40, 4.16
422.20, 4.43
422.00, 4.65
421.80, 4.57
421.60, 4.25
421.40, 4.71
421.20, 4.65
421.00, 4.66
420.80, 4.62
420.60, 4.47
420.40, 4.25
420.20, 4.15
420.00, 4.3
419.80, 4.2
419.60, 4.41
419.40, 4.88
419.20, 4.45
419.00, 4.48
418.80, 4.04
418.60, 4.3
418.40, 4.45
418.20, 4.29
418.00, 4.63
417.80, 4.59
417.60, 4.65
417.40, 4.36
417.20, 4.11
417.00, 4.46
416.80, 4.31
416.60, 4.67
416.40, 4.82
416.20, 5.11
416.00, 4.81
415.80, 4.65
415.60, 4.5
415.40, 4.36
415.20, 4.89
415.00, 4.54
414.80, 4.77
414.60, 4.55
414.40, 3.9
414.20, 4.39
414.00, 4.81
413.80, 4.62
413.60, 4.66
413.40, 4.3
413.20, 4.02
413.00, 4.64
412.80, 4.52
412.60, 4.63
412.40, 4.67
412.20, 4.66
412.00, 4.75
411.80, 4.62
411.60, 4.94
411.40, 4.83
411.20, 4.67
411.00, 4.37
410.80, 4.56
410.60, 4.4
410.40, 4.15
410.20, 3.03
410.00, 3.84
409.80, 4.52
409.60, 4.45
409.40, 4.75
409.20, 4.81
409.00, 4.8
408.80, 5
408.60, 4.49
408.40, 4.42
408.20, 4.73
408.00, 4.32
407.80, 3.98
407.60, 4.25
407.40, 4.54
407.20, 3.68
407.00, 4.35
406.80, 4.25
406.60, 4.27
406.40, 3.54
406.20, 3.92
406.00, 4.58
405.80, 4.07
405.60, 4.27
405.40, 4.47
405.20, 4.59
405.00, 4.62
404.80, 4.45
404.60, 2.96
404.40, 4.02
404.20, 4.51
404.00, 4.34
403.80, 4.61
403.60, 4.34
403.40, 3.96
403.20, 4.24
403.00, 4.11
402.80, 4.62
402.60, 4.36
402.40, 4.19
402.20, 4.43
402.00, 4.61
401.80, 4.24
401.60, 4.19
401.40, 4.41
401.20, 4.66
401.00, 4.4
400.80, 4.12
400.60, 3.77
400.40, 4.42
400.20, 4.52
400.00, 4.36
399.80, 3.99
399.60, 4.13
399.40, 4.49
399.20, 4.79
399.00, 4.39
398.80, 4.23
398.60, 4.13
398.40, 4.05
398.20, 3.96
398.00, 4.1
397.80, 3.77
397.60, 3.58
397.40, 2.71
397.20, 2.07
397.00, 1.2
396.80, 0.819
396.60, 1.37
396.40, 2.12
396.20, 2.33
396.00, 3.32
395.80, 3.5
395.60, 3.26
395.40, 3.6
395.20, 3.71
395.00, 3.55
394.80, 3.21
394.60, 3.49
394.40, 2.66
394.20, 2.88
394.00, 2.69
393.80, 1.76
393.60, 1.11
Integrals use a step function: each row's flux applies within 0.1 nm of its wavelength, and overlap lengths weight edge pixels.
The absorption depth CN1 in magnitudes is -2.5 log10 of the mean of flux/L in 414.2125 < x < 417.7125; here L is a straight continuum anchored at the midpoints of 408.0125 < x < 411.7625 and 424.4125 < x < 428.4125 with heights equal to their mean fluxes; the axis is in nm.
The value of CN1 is -0.04 mag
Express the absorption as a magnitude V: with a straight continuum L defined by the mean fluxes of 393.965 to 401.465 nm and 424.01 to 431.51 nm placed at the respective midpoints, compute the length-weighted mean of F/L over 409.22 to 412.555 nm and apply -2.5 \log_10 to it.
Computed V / -0.20 mag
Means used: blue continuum 3.5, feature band 4.46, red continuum 3.96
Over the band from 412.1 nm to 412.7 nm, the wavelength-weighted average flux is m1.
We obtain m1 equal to 4.65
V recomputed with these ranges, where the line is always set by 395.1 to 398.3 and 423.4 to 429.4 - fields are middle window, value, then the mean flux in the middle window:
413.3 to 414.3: -0.25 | 4.56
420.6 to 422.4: -0.14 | 4.54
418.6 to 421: -0.13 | 4.39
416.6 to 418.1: -0.18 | 4.46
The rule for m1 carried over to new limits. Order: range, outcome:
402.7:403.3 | 4.32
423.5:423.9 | 4.08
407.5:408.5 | 4.34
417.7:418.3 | 4.5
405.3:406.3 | 4.26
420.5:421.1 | 4.58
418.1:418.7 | 4.35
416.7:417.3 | 4.29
